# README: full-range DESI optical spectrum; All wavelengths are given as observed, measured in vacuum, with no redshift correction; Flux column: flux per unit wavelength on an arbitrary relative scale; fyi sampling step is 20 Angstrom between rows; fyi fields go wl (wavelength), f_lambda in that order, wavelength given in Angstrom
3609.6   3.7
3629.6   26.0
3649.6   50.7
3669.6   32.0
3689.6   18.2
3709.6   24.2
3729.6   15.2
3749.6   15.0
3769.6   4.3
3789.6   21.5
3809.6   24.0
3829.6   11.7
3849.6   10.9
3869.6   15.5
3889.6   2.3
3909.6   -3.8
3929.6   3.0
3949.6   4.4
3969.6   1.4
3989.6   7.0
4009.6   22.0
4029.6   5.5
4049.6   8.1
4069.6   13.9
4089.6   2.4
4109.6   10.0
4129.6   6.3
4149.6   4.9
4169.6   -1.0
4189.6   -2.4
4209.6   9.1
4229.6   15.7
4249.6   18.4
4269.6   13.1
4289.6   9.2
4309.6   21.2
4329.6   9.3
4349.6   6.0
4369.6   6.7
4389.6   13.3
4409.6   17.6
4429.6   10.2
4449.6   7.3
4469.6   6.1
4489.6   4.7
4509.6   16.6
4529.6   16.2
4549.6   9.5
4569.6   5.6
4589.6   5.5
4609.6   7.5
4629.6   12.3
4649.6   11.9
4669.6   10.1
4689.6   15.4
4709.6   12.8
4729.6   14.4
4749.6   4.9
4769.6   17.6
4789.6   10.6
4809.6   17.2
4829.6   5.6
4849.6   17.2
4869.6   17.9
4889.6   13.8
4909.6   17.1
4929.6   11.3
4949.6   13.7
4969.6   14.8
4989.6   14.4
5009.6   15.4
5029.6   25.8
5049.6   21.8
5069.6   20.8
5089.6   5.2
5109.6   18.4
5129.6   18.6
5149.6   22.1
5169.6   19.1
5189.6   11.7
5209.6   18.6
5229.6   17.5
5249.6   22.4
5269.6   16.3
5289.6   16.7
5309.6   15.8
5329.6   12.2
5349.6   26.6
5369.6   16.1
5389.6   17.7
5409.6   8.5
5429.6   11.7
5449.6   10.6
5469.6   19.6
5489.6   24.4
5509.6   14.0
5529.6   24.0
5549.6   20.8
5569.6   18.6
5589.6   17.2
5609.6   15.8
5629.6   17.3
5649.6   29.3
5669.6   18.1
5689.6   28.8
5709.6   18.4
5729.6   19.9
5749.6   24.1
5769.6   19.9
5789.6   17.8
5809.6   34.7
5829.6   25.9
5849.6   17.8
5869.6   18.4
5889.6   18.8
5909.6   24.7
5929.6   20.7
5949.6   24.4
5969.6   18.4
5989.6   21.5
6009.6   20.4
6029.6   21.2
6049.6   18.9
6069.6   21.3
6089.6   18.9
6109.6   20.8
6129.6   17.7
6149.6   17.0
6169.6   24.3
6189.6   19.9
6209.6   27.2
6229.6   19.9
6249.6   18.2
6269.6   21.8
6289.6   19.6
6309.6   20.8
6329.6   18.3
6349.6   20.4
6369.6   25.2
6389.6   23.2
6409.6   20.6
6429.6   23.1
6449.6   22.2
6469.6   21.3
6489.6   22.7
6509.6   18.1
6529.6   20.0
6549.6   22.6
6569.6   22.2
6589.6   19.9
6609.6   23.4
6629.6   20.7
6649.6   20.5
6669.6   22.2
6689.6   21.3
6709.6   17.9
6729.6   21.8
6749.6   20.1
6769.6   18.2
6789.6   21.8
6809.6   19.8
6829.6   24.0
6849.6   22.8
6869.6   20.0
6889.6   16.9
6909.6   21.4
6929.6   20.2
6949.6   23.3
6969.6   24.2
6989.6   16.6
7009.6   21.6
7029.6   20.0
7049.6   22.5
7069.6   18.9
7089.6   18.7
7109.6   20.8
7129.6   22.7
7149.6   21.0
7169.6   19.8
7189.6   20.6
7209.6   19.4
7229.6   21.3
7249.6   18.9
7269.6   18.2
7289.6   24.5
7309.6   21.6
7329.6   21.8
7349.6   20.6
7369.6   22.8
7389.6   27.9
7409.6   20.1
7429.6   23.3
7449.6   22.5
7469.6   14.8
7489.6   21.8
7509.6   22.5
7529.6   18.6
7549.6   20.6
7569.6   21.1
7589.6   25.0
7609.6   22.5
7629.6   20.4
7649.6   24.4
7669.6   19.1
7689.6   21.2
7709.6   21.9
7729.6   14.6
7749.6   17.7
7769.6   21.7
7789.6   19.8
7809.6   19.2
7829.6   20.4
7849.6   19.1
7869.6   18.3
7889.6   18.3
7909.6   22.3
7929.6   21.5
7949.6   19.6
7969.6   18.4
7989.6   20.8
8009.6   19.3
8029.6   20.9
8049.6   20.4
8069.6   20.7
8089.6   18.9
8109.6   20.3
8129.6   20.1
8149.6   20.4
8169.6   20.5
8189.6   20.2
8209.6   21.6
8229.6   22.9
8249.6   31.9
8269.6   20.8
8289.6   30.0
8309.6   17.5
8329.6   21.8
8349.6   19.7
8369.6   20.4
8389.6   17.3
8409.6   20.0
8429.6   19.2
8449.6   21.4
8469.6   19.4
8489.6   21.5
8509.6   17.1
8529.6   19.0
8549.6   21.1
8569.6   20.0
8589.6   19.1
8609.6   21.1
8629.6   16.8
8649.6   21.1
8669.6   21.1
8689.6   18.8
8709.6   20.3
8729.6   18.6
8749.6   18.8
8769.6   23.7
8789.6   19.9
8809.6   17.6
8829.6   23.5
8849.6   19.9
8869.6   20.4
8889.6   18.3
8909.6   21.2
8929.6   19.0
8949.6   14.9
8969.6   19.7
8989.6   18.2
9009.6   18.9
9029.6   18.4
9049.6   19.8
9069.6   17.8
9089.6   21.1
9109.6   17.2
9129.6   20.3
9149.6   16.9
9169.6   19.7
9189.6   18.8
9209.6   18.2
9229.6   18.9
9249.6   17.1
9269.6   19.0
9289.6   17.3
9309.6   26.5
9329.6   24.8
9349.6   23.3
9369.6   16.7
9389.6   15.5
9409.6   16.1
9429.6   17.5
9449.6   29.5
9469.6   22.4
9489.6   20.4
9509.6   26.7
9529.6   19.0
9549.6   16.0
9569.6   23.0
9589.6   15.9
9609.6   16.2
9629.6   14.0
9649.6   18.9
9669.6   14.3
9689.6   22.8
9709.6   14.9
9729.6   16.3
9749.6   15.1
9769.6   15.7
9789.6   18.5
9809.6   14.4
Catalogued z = 0.26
